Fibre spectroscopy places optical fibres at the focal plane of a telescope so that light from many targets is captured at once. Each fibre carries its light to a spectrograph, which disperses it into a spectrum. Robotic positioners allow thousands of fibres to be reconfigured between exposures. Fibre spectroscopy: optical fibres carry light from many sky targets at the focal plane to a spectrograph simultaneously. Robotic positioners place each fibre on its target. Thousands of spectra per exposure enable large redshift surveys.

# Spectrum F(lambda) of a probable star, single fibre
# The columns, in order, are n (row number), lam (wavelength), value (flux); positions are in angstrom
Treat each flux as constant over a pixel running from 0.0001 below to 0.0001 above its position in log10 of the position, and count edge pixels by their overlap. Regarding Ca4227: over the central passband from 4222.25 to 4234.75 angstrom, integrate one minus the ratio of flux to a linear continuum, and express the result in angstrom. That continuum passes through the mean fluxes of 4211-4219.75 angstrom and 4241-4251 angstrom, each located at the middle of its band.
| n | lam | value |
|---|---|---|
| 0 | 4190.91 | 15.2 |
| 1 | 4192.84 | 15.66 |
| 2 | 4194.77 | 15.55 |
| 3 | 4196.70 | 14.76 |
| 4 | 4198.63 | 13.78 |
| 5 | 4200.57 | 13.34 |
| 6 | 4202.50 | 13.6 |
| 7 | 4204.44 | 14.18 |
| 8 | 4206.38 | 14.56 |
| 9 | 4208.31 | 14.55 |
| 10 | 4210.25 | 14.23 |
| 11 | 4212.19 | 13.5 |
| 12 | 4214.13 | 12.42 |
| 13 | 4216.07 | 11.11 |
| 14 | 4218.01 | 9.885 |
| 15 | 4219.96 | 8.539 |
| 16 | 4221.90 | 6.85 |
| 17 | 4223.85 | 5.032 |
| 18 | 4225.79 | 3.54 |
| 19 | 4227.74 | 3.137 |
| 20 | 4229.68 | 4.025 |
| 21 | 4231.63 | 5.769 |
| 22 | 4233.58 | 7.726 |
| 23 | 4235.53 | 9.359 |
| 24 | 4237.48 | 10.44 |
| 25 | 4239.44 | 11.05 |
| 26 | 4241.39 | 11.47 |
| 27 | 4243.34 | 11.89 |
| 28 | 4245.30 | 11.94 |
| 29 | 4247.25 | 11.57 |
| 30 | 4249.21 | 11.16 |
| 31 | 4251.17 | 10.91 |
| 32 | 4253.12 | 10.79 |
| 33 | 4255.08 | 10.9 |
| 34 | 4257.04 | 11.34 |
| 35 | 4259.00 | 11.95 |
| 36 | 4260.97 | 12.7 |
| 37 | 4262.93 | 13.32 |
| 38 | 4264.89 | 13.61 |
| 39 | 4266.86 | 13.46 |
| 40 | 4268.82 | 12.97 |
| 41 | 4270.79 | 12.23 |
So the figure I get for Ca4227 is 7.04 angstrom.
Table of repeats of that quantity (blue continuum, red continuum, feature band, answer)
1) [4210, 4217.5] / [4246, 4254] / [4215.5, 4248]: 9.3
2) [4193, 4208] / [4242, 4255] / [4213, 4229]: 6.8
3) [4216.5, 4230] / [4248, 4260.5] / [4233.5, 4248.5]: -3.0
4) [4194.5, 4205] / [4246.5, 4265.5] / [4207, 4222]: 2.0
